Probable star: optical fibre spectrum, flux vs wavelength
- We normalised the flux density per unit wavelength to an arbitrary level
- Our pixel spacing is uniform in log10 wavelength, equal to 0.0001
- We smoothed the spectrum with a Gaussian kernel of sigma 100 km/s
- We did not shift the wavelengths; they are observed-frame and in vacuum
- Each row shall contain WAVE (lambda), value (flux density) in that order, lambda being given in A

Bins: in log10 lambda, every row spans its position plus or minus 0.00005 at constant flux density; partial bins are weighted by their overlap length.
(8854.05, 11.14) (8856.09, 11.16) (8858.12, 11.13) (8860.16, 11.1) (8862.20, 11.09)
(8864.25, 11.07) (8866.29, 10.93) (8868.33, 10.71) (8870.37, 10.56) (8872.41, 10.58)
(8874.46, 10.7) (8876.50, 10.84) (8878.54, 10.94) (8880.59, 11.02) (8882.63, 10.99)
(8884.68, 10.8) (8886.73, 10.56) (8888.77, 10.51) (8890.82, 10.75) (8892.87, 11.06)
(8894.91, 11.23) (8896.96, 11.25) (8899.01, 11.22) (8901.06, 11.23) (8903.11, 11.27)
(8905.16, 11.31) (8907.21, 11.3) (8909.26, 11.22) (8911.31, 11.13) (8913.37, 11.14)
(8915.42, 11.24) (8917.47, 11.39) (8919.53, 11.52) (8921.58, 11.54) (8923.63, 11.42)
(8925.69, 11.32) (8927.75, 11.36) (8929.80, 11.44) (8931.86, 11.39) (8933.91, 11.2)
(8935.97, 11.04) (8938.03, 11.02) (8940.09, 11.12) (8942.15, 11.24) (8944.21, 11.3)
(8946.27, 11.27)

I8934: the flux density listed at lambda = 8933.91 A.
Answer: 11.2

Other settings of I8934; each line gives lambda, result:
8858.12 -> 11.13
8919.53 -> 11.52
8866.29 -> 10.93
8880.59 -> 11.02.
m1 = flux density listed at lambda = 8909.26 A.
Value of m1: 11.22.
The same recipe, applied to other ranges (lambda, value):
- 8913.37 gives 11.14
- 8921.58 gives 11.54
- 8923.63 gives 11.42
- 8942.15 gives 11.24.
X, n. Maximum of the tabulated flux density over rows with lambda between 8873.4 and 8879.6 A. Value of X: 10.94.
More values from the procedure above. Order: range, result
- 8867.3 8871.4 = 10.71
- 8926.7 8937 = 11.44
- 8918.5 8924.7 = 11.54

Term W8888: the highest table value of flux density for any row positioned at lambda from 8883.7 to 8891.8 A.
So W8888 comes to 10.8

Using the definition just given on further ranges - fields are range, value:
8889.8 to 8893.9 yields 11.06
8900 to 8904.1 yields 11.27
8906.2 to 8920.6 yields 11.52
